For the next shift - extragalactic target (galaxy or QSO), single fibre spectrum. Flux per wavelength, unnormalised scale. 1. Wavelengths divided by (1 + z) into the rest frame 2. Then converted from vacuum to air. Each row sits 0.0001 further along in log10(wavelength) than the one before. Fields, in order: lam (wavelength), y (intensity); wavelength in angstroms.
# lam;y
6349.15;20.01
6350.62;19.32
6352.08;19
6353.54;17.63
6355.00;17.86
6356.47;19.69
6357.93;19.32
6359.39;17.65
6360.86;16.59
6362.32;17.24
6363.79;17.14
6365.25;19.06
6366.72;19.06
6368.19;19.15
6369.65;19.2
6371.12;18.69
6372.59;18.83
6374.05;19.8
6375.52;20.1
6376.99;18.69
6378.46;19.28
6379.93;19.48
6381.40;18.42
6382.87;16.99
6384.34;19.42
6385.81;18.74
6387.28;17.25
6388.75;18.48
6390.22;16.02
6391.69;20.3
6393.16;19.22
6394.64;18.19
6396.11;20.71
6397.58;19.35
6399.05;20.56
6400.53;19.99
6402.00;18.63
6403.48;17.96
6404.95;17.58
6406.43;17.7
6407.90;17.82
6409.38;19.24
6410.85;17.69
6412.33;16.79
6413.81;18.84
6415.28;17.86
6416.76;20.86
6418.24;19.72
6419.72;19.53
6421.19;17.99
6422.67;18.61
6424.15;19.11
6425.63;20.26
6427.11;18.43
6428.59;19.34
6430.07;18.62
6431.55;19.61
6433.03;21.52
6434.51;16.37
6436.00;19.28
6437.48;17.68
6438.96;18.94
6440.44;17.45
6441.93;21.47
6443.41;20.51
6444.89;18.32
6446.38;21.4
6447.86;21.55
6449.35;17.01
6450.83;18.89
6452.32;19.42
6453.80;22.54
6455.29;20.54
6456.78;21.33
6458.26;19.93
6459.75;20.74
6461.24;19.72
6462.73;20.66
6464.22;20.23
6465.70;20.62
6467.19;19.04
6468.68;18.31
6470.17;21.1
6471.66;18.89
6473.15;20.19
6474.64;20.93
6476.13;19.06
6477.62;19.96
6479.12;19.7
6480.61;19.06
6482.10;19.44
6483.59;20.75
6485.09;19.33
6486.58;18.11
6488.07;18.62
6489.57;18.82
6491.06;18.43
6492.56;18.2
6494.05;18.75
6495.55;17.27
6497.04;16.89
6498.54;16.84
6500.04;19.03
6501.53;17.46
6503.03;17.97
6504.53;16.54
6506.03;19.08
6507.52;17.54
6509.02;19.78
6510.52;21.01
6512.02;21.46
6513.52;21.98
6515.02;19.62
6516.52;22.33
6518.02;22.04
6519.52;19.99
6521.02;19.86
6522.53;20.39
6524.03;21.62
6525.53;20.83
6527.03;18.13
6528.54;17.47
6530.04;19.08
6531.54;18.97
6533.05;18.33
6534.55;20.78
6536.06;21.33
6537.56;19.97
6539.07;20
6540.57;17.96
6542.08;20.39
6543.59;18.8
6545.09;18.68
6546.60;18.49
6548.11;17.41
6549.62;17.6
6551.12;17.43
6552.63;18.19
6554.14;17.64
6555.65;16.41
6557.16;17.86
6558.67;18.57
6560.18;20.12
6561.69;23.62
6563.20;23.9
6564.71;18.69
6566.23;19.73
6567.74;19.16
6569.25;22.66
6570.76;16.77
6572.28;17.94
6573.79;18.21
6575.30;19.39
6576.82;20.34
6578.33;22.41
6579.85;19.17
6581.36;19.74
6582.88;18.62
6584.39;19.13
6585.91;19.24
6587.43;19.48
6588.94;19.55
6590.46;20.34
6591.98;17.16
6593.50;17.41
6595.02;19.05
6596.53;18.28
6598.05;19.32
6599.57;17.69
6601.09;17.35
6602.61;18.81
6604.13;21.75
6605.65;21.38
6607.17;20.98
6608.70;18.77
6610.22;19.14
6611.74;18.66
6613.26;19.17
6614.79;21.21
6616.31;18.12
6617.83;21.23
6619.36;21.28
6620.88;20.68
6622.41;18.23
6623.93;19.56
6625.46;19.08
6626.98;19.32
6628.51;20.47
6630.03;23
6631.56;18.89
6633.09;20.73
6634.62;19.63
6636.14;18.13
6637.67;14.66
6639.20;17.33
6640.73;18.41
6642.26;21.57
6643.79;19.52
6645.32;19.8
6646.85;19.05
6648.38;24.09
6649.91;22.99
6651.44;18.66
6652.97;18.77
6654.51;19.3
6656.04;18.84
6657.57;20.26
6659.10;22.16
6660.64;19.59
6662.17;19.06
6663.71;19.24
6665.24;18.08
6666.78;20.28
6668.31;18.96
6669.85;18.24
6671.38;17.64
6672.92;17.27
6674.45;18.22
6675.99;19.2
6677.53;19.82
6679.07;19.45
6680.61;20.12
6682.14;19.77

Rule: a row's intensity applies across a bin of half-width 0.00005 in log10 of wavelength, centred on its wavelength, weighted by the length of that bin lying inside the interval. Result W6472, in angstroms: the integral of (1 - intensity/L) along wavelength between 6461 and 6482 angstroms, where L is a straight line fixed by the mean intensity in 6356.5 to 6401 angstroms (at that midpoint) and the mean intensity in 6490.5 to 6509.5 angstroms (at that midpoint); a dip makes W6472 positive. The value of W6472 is -1.9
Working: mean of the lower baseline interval 18.8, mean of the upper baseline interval 18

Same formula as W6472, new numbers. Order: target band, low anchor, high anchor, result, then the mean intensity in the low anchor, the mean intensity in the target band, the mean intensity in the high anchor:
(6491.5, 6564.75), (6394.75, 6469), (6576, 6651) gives 0.9 angstroms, 19.3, 19.2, 19.6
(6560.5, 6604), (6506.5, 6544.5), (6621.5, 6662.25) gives 0.9 angstroms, 20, 19.4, 19.7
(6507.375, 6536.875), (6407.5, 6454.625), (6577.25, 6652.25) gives -1.3 angstroms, 19.2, 20.2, 19.6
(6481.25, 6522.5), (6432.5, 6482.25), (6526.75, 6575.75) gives 0.6 angstroms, 19.8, 19.2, 19.1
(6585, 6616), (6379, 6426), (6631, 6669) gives 0.2 angstroms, 18.7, 19.2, 19.5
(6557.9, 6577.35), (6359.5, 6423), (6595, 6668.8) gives -0.6 angstroms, 18.7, 19.9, 19.6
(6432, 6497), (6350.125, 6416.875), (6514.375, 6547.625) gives -0.9 angstroms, 18.6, 19.5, 19.8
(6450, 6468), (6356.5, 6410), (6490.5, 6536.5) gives -1.2 angstroms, 18.7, 20.3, 19.3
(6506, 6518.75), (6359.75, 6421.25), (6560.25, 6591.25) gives -0.7 angstroms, 18.7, 20.6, 19.9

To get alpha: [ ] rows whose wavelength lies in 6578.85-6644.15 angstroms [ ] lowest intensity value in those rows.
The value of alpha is 14.66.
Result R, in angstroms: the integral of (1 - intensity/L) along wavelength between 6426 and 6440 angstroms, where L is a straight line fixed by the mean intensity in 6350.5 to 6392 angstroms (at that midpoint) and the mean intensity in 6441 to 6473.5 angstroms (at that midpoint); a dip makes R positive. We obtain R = 0.56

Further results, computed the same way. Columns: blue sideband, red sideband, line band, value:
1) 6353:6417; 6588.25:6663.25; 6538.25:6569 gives 0.28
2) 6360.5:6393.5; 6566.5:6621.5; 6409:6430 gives -0.12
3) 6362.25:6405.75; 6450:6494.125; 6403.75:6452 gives 0.83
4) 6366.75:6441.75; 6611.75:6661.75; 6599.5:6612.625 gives 0.12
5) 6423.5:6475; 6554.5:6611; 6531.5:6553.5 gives 0.61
